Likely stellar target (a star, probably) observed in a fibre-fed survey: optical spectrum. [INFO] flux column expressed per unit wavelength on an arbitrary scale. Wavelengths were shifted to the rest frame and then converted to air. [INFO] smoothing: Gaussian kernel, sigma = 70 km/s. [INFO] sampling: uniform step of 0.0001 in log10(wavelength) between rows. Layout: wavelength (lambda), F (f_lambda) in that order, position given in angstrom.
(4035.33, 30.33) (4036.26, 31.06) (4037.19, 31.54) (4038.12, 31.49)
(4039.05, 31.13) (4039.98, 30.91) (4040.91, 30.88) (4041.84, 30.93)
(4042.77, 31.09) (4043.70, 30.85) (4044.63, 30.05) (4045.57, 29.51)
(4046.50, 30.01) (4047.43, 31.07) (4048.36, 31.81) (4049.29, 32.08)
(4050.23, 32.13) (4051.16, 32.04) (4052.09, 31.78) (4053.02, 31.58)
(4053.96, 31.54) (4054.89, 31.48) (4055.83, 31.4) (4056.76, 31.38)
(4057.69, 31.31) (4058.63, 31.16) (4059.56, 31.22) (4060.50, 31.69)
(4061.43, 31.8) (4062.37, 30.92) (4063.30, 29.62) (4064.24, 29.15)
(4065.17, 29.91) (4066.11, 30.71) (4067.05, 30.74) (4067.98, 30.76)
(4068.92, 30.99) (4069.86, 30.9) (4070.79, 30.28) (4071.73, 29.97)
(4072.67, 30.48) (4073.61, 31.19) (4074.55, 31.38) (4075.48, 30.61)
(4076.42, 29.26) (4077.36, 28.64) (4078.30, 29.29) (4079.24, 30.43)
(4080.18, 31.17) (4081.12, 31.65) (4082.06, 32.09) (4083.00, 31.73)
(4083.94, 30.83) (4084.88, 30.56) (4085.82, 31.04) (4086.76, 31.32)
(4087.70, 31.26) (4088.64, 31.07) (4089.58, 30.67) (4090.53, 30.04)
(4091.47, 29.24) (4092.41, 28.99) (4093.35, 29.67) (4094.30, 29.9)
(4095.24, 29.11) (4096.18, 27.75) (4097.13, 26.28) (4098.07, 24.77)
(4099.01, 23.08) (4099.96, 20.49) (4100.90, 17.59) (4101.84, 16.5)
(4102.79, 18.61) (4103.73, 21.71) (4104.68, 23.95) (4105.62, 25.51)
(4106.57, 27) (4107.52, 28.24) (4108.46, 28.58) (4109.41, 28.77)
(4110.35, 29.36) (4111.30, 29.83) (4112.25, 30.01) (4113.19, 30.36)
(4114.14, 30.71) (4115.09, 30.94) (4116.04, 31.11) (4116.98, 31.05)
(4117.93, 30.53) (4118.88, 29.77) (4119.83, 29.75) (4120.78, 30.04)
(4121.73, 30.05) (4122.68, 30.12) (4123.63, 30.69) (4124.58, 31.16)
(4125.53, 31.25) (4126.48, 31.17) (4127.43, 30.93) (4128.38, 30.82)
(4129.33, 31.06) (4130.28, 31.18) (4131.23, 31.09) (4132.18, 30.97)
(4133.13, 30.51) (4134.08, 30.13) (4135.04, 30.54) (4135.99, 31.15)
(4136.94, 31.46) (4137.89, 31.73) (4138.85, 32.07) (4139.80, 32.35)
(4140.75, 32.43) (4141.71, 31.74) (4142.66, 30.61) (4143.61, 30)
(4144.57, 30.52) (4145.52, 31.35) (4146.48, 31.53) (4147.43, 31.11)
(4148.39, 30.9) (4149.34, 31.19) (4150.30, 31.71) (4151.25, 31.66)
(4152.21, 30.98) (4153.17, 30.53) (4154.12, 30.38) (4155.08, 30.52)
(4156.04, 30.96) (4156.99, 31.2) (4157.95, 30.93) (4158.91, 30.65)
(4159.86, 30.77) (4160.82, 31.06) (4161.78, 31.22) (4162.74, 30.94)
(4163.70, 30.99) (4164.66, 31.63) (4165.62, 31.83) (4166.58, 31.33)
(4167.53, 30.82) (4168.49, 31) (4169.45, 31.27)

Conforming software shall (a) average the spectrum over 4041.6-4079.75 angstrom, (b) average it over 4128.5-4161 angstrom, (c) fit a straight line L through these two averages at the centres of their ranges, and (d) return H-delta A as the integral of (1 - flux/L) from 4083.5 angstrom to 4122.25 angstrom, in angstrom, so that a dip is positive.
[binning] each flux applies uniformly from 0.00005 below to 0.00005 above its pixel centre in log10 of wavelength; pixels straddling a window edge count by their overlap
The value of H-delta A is 3.8 angstrom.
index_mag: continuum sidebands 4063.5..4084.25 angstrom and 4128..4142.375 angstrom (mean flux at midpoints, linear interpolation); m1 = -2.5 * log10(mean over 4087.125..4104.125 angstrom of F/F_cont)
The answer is 0.18 mag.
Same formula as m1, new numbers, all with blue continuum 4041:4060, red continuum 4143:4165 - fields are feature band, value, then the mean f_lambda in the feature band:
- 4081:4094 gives 0.02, 30.7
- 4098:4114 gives 0.23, 25.1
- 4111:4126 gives 0.02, 30.5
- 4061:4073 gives 0.03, 30.5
